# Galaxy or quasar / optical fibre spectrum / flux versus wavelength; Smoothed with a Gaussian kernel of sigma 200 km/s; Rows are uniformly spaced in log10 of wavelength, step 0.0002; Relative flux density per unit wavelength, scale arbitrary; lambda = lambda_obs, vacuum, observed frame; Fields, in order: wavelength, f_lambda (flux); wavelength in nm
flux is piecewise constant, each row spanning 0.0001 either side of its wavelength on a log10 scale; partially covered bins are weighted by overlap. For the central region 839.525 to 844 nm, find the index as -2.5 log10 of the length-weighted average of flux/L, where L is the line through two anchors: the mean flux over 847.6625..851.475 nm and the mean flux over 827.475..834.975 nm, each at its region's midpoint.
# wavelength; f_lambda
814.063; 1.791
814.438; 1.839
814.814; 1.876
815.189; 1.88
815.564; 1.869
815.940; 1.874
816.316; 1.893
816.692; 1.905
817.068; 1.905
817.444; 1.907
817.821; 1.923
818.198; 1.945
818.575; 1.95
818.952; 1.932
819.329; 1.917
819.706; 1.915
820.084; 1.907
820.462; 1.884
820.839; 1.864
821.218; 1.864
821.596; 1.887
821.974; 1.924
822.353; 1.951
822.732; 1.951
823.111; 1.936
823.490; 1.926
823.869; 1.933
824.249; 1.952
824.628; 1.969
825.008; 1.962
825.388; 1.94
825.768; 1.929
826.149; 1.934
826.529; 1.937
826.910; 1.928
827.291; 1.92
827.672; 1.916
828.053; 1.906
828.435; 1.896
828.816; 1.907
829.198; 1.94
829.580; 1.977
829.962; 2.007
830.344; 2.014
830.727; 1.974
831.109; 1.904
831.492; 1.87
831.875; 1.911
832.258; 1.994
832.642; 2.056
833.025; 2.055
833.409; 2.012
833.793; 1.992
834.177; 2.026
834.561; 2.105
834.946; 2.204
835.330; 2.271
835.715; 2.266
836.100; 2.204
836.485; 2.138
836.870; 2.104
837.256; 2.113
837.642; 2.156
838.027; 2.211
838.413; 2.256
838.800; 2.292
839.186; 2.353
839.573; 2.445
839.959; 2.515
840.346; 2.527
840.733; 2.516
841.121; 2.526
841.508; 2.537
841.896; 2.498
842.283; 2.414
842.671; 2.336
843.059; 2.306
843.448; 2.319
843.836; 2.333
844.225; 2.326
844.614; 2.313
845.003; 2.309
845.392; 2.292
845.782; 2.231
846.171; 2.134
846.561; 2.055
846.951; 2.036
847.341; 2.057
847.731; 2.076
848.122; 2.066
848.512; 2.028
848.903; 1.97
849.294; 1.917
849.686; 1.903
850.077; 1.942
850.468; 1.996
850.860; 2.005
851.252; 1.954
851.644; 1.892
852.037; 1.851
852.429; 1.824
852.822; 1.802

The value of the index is -0.23 mag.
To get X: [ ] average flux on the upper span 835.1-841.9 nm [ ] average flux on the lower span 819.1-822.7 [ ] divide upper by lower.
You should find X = 1.2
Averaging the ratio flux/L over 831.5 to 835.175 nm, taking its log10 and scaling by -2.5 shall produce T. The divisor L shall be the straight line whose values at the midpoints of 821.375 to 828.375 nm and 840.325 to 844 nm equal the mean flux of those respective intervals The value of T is 0.07 mag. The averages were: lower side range 1.93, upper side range 2.43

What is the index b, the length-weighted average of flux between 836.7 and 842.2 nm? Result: 2.36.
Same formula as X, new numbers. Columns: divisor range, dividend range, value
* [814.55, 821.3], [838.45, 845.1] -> 1.26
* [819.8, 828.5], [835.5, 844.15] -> 1.21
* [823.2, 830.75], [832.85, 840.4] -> 1.14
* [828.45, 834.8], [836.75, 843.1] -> 1.19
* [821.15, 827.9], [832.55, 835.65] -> 1.09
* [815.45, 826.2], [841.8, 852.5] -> 1.10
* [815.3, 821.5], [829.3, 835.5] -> 1.06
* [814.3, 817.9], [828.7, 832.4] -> 1.03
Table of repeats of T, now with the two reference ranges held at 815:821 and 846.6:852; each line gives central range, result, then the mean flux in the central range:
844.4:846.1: -0.15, 2.28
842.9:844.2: -0.18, 2.32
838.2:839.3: -0.17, 2.29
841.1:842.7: -0.25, 2.47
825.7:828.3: 0.00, 1.92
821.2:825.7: -0.01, 1.94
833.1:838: -0.10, 2.13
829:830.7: -0.03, 1.98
